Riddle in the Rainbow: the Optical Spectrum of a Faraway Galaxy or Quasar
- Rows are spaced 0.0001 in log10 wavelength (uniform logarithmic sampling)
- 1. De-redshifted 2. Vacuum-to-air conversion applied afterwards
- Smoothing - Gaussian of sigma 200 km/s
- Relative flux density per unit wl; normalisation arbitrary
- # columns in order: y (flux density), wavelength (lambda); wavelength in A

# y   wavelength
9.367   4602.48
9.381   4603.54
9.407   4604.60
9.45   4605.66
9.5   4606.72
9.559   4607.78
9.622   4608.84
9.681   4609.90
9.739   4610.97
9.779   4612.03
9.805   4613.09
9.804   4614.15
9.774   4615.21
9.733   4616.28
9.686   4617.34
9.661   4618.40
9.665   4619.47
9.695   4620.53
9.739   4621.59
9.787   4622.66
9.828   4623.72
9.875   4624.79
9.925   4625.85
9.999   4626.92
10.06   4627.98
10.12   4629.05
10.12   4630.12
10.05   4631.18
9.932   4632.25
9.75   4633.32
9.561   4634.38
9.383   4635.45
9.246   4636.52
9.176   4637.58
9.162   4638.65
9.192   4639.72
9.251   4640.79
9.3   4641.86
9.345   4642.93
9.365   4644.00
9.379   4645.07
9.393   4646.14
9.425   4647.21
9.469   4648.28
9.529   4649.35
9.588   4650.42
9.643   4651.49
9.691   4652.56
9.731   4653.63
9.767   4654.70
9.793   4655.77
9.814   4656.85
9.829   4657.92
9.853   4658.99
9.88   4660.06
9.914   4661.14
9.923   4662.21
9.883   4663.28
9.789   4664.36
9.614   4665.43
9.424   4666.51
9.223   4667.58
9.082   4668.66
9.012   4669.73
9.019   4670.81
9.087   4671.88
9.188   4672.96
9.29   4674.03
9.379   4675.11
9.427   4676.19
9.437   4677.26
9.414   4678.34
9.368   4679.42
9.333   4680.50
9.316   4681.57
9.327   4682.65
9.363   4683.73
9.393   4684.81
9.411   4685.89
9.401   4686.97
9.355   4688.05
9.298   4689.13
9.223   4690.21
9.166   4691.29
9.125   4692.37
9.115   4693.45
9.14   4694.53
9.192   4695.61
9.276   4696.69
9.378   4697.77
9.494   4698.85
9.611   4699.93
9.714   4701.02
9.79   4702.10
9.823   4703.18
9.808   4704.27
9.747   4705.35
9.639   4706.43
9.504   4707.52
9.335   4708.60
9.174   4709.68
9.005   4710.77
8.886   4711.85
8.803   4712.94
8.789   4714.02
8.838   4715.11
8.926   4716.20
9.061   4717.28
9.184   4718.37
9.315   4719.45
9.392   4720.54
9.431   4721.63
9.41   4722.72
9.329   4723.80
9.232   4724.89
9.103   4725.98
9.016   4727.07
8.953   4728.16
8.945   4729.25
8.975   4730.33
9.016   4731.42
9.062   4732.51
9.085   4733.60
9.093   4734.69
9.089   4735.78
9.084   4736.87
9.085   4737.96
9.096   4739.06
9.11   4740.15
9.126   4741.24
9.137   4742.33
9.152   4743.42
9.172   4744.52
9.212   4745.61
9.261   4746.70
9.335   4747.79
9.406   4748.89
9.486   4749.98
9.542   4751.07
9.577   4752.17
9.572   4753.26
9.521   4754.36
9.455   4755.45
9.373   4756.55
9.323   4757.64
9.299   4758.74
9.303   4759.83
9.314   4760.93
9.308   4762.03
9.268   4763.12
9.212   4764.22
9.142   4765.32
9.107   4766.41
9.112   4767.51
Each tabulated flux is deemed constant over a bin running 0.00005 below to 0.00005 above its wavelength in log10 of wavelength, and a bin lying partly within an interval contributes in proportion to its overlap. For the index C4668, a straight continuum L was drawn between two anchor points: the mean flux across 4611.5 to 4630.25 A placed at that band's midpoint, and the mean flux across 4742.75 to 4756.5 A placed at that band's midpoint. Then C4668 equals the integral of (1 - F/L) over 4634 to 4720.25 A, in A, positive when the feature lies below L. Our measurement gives 2.2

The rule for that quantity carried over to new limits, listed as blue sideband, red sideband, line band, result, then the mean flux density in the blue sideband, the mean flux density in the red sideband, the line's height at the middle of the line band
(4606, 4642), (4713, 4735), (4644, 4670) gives -0.33 A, 9.68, 9.1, 9.49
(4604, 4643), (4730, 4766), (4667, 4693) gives 0.54 A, 9.66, 9.25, 9.47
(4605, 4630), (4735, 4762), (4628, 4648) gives 0.35 A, 9.76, 9.29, 9.69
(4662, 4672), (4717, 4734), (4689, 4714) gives -0.24 A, 9.4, 9.16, 9.26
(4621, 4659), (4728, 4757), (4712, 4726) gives 0.28 A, 9.64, 9.22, 9.32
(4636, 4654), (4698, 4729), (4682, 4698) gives 0.09 A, 9.4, 9.29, 9.33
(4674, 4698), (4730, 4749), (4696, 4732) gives -0.21 A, 9.31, 9.13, 9.22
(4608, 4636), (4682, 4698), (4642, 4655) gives 0.10 A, 9.79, 9.27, 9.59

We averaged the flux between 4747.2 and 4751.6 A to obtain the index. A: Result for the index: 9.45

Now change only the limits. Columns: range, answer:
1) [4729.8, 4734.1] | 9.03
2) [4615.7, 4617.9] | 9.71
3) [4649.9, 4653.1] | 9.65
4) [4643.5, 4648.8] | 9.4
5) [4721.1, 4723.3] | 9.44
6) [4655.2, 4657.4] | 9.79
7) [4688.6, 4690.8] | 9.26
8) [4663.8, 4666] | 9.67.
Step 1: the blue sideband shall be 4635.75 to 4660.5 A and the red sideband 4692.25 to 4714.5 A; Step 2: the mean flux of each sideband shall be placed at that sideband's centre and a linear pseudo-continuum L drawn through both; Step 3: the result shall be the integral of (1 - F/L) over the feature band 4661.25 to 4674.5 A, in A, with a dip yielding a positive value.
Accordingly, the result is 0.1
